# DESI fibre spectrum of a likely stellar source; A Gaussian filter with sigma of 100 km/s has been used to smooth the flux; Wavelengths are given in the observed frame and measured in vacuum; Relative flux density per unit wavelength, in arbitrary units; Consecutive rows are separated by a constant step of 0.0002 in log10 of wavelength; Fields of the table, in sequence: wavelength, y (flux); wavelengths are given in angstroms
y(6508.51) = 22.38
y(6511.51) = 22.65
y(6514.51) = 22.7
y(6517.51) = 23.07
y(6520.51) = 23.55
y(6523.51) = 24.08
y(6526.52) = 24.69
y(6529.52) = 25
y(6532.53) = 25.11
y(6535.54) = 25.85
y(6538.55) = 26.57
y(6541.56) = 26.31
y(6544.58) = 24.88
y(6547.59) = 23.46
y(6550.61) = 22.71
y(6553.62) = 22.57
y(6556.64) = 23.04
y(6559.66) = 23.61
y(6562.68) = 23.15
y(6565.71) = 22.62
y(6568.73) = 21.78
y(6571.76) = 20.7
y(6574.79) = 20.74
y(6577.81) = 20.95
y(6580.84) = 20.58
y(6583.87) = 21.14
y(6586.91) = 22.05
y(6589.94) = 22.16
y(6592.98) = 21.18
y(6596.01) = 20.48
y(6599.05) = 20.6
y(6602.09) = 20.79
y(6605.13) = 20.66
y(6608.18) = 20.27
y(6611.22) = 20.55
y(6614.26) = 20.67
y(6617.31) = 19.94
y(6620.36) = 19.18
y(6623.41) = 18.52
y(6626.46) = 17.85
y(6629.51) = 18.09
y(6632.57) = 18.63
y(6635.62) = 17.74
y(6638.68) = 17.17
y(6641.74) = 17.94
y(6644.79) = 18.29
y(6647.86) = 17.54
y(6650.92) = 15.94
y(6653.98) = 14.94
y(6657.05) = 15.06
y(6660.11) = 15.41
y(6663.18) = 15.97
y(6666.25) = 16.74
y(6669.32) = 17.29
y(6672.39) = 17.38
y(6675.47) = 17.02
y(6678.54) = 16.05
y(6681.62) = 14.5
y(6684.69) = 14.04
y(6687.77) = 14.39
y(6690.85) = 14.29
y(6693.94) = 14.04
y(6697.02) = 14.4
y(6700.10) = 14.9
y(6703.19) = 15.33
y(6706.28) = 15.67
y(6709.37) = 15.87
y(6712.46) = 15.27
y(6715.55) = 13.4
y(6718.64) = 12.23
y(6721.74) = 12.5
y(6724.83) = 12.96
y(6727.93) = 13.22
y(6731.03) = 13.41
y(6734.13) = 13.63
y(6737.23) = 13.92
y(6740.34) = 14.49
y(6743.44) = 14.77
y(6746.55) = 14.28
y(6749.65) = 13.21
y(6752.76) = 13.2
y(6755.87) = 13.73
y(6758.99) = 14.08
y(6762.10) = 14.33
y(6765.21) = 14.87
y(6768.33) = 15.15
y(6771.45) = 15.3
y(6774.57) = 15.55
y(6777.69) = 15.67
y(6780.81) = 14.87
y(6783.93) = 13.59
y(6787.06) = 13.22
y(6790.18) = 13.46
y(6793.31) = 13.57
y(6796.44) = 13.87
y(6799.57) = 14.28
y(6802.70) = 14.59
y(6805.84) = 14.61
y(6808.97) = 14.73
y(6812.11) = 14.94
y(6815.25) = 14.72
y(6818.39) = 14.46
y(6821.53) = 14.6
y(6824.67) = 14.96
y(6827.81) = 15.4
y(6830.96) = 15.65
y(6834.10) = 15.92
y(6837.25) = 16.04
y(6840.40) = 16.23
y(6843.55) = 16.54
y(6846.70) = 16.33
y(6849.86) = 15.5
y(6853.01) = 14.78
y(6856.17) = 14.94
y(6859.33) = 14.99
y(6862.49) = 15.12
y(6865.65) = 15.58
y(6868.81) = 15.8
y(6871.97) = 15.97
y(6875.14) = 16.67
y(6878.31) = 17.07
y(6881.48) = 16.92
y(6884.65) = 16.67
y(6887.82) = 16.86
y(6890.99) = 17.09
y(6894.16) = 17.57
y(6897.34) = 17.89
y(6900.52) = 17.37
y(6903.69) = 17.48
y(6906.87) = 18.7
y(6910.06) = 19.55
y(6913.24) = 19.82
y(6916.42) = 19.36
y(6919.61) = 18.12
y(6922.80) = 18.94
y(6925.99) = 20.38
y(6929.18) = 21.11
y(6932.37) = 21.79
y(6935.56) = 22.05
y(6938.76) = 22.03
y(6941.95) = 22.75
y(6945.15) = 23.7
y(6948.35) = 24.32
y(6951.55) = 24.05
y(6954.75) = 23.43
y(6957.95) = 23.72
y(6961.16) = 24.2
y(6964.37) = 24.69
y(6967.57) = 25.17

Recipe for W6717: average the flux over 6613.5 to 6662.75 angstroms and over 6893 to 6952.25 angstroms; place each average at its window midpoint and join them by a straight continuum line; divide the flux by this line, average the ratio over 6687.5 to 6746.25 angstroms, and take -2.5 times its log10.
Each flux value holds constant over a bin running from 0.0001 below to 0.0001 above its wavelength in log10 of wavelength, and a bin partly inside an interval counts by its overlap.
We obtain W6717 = 0.28 mag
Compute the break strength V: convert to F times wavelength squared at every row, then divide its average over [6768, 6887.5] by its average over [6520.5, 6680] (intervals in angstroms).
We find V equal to 0.80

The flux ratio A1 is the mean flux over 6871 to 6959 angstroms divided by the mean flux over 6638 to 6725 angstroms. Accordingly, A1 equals 1.3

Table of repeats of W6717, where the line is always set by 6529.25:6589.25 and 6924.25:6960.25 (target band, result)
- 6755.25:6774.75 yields 0.480 mag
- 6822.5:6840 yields 0.412 mag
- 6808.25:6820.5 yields 0.477 mag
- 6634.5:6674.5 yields 0.346 mag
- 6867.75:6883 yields 0.349 mag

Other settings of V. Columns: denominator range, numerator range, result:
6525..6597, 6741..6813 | 0.67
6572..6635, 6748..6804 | 0.74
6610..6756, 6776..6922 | 1.07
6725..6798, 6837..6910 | 1.21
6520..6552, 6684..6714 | 0.63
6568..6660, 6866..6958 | 1.10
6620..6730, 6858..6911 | 1.14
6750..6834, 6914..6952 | 1.54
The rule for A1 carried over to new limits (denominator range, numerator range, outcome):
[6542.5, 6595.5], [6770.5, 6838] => 0.66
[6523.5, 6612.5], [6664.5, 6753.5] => 0.65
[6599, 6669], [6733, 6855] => 0.81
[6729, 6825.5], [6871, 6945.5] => 1.32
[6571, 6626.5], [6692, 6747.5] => 0.69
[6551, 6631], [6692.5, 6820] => 0.68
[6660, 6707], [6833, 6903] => 1.05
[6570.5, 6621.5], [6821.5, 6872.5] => 0.75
